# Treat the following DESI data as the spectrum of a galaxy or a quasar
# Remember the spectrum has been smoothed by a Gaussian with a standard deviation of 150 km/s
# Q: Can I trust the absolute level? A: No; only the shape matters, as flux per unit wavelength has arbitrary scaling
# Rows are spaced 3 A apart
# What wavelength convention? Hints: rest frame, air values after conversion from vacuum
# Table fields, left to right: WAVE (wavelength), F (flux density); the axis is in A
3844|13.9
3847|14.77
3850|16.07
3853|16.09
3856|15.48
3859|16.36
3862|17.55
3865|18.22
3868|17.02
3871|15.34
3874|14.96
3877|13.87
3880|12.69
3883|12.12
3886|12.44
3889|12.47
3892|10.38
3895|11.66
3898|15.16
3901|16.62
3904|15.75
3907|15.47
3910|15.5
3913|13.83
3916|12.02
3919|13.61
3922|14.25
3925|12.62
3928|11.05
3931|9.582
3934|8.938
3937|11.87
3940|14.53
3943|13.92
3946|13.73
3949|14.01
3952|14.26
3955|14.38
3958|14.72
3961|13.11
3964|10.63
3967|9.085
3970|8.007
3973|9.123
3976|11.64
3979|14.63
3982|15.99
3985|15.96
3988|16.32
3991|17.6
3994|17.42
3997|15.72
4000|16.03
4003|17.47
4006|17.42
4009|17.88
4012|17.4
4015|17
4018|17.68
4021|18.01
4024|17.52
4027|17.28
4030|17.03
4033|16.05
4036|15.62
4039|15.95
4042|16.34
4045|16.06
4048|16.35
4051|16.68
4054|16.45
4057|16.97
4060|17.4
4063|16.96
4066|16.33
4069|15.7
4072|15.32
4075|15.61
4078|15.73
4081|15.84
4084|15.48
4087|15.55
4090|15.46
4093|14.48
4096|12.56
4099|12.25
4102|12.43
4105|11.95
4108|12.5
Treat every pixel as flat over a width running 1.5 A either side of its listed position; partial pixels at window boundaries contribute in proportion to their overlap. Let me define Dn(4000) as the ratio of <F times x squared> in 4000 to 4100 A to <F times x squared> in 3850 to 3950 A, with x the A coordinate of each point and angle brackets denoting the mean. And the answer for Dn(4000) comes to 1.26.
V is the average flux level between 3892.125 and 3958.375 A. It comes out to 13.4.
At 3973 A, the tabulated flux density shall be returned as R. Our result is 9.123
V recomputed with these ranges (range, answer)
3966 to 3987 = 12.2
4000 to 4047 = 16.9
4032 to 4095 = 16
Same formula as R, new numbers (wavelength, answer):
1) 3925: 12.62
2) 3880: 12.69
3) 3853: 16.09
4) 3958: 14.72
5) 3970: 8.007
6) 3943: 13.92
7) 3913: 13.83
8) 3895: 11.66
